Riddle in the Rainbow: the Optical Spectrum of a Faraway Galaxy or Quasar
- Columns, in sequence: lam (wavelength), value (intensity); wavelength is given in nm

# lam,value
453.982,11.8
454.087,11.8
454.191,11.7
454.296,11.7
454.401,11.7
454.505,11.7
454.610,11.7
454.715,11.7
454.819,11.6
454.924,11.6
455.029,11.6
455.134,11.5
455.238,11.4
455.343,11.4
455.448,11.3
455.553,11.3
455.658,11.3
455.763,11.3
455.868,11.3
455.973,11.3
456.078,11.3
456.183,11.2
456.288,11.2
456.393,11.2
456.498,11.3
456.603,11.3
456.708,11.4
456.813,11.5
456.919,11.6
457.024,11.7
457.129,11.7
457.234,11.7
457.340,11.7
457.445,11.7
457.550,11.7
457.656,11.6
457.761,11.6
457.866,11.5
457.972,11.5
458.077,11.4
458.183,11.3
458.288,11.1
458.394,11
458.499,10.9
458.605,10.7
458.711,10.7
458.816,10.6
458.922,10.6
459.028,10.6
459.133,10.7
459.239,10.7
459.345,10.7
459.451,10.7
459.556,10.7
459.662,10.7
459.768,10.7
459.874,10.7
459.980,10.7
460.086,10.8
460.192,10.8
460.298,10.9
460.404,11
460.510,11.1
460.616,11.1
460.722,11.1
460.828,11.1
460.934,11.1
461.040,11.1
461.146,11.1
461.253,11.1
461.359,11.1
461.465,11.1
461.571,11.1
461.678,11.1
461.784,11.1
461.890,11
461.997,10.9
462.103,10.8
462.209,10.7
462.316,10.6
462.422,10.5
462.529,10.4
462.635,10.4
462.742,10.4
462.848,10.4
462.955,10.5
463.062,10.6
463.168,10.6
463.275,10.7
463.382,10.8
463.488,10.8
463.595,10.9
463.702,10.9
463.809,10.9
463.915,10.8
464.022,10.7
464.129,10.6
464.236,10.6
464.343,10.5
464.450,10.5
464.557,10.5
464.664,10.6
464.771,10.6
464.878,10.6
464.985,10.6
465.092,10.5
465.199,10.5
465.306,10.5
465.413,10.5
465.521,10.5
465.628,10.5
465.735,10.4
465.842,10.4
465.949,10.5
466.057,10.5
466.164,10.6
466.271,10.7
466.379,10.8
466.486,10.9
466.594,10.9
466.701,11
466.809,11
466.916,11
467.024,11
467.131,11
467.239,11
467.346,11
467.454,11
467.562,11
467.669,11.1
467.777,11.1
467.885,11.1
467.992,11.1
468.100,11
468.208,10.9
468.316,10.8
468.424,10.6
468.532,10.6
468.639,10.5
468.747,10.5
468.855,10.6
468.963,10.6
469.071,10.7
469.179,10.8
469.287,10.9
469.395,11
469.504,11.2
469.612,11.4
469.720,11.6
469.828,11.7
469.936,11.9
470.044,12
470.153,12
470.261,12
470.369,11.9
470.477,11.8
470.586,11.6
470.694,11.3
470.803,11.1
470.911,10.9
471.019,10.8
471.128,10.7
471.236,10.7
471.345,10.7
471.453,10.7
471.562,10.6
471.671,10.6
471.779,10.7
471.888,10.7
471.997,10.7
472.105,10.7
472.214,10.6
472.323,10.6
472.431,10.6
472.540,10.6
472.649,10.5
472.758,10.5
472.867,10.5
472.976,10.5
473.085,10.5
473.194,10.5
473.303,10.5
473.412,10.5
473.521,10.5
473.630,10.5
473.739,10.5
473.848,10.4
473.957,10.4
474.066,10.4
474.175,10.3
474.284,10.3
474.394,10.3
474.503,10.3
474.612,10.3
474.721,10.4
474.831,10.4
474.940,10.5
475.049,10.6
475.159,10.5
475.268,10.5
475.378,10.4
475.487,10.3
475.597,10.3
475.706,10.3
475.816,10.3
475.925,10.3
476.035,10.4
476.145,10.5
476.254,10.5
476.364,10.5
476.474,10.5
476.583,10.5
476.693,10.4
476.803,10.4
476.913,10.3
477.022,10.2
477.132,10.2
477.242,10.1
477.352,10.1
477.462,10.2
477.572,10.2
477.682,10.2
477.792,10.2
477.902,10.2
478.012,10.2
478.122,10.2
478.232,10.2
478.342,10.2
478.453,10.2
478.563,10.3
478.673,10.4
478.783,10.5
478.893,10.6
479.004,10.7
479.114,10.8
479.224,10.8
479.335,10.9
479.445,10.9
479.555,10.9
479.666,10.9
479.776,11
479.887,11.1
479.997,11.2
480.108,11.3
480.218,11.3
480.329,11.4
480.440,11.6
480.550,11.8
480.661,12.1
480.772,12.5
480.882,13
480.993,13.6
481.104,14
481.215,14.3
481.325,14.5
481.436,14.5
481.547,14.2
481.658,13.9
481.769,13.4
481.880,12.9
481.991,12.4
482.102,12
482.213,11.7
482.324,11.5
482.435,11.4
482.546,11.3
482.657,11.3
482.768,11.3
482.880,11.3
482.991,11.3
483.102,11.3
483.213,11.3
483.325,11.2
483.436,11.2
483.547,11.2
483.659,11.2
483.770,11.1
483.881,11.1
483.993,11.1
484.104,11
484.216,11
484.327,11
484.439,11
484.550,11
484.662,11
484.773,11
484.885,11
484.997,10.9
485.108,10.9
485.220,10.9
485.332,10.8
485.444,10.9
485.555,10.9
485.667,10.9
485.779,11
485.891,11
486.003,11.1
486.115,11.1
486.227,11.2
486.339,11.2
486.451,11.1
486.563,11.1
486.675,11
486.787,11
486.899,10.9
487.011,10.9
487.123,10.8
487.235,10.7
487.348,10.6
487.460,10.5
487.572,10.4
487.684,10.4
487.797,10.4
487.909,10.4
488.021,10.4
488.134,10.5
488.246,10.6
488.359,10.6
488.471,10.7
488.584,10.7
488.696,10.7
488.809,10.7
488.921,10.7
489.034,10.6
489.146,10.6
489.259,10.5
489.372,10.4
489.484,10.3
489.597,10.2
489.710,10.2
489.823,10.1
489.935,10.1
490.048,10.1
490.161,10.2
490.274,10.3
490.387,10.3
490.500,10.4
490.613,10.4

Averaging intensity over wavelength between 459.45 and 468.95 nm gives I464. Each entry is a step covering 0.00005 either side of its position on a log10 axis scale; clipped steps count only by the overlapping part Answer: 10.8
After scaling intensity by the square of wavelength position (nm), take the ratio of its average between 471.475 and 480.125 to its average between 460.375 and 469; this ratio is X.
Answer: 1.0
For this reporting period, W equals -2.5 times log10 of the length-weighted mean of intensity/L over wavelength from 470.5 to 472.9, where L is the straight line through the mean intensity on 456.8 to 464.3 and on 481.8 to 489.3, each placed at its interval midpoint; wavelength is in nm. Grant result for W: 0.02 mag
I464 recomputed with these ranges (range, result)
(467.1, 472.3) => 11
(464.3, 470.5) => 10.9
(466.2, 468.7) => 10.9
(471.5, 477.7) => 10.4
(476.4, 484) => 11.3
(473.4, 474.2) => 10.4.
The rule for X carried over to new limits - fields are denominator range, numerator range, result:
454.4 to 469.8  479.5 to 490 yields 1.13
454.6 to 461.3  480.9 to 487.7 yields 1.15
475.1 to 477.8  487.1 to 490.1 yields 1.07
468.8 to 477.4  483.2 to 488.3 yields 1.08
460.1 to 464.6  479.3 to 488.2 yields 1.16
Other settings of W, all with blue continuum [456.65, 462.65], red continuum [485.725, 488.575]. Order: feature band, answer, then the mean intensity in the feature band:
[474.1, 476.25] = 0.052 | 10.4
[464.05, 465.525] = 0.046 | 10.5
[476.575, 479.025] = 0.061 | 10.3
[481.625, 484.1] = -0.077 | 11.6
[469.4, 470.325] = -0.071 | 11.7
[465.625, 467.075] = 0.024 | 10.7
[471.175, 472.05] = 0.026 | 10.7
